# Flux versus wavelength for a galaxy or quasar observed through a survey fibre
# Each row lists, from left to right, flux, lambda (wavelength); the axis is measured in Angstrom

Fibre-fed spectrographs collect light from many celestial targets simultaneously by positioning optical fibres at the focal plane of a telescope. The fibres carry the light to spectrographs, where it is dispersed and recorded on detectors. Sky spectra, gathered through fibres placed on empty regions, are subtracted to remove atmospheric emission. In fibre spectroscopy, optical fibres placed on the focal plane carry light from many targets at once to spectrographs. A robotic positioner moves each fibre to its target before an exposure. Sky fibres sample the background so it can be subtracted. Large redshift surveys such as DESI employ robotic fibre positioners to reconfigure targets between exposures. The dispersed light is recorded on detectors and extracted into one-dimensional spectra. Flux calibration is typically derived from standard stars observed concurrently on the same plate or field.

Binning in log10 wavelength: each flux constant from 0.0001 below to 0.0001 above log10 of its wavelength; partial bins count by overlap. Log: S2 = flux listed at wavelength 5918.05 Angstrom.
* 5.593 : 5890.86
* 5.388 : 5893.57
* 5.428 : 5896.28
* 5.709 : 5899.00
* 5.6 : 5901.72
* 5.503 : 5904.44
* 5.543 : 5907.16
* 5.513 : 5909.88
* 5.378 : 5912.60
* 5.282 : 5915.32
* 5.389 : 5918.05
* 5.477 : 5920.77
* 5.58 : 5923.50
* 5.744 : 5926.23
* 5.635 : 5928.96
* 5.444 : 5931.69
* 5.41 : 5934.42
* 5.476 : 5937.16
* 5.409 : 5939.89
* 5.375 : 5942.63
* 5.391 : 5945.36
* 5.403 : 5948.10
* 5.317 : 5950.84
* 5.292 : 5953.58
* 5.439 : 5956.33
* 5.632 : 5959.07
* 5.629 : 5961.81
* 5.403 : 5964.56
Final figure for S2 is 5.389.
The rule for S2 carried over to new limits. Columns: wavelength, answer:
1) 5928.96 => 5.635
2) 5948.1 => 5.403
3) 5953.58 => 5.292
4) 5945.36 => 5.391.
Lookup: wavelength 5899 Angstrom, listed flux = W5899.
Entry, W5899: 5.709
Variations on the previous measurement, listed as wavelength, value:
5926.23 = 5.744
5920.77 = 5.477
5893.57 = 5.388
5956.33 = 5.439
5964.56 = 5.403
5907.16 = 5.543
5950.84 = 5.317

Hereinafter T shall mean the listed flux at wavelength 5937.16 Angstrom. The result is 5.476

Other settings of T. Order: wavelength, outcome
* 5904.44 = 5.503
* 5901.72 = 5.6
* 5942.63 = 5.375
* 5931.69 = 5.444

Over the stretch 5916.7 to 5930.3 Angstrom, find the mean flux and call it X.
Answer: 5.57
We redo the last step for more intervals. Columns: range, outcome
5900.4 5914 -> 5.51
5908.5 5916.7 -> 5.39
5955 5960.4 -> 5.54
